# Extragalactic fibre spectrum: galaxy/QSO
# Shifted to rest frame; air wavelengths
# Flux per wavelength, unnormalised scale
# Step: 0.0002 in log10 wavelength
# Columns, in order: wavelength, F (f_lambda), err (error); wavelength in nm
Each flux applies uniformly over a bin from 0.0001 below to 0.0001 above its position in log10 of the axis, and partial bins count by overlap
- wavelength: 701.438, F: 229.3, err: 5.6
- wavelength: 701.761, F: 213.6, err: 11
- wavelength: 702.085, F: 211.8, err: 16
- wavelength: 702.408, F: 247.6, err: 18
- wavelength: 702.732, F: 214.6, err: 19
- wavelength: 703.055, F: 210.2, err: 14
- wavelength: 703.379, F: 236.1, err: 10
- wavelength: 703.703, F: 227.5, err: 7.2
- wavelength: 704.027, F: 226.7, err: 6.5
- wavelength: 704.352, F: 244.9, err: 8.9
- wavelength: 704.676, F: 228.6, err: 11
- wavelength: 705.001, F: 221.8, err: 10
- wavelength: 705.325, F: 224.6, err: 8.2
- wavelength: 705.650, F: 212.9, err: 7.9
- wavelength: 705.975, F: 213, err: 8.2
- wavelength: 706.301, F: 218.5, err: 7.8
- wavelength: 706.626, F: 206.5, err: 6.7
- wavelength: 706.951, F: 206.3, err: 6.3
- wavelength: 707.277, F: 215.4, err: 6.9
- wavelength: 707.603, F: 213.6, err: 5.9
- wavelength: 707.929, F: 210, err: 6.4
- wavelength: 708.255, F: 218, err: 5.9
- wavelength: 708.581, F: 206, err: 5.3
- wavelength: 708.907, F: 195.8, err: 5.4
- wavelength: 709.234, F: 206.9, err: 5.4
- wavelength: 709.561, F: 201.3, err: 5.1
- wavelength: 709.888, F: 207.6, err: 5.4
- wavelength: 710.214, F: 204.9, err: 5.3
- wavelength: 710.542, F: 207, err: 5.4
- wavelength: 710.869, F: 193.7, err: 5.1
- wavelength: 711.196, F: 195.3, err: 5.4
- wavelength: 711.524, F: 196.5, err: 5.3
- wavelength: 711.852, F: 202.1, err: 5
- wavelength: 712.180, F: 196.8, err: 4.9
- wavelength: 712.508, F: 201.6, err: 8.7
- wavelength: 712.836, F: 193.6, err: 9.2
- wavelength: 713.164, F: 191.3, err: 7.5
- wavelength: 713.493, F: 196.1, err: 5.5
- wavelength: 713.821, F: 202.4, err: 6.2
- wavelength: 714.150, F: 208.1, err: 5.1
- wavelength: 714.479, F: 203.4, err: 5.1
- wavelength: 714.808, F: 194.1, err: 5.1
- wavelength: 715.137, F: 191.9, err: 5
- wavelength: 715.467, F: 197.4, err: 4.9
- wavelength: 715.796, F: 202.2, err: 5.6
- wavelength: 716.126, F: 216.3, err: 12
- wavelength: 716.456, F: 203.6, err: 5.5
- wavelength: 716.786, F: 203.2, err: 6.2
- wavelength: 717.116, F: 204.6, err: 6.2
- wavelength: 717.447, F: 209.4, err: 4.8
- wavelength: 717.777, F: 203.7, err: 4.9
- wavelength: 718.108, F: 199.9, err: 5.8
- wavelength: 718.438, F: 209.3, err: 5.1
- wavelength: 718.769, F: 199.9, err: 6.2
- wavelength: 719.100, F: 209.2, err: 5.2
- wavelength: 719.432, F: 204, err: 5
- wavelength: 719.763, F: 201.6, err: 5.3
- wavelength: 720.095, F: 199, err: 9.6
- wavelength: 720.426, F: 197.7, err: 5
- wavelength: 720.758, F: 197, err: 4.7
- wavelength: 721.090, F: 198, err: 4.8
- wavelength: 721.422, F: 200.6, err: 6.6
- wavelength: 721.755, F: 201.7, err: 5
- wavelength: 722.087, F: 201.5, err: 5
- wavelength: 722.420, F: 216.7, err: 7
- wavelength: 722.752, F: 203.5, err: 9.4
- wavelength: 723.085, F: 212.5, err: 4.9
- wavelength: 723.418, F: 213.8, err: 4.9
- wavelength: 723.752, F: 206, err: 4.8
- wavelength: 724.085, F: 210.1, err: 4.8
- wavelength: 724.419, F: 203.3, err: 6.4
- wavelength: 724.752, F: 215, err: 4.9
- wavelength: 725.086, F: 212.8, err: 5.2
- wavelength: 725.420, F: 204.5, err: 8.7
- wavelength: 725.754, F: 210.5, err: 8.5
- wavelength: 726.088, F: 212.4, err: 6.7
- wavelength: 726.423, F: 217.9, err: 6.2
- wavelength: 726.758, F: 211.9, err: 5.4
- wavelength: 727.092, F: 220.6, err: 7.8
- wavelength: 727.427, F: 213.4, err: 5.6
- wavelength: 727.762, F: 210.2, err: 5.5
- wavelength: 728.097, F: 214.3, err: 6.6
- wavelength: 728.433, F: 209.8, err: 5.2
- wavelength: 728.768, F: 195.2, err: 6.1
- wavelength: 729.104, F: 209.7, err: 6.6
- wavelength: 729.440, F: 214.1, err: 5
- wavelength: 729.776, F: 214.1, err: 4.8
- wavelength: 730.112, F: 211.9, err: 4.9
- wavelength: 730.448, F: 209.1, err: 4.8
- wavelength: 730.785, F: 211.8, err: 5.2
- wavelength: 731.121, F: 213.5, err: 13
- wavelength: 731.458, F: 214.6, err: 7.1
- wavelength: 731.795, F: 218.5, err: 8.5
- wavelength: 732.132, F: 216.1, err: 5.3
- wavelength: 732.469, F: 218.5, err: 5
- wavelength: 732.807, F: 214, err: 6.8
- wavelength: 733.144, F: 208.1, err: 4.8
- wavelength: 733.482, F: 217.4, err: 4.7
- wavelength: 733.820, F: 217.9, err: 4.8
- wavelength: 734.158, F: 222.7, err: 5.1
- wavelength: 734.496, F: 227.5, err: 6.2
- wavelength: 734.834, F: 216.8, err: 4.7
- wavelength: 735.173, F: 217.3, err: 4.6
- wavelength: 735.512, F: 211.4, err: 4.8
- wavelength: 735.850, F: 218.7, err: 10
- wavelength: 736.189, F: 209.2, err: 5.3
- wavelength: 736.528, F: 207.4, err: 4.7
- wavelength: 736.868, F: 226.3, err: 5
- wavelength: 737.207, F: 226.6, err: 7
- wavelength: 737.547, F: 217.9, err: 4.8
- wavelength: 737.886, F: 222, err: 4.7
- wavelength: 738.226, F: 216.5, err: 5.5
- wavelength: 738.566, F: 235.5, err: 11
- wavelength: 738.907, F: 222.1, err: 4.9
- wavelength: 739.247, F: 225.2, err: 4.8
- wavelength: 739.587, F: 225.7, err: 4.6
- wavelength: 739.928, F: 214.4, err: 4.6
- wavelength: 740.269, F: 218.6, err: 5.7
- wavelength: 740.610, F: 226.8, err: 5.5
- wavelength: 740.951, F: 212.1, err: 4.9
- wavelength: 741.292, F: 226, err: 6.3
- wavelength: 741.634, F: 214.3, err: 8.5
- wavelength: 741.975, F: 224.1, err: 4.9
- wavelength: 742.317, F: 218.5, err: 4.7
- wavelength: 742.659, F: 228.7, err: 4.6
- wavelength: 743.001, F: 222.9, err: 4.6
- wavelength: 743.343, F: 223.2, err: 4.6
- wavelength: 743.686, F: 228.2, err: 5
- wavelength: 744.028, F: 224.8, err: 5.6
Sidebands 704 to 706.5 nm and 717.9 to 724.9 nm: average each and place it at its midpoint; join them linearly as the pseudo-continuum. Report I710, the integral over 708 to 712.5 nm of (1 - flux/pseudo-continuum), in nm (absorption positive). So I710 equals 0.31 nm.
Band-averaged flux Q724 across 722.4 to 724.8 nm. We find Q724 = 210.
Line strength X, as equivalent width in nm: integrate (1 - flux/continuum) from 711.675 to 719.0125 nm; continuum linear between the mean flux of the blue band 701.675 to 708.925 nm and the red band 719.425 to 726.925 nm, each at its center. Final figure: 0.36 nm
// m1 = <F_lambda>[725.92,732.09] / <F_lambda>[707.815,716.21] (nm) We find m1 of 1.06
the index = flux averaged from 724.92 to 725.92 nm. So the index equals 209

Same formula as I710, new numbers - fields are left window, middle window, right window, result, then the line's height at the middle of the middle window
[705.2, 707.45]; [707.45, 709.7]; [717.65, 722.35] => 0.05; 212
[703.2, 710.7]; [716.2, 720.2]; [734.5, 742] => 0.23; 217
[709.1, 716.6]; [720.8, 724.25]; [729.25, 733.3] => 0.02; 207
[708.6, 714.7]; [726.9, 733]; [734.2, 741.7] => 0.04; 214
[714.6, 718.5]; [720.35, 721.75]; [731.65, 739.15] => 0.05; 207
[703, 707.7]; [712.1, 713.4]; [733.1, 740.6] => 0.15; 220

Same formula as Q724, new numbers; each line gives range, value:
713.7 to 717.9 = 203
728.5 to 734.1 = 213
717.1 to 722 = 202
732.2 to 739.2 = 219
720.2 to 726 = 206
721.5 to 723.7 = 208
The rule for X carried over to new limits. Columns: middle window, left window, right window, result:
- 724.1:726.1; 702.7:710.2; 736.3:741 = 0.09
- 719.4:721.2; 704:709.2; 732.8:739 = 0.15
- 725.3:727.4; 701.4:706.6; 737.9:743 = 0.09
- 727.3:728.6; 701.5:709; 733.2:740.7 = 0.05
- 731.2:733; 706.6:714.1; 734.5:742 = 0.00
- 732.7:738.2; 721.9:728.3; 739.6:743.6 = 0.00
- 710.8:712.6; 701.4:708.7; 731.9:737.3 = 0.18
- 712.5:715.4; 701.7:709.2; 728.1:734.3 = 0.25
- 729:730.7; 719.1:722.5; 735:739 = 0.00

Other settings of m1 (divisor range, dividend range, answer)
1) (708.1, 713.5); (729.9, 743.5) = 1.09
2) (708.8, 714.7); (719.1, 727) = 1.03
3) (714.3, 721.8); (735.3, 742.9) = 1.09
